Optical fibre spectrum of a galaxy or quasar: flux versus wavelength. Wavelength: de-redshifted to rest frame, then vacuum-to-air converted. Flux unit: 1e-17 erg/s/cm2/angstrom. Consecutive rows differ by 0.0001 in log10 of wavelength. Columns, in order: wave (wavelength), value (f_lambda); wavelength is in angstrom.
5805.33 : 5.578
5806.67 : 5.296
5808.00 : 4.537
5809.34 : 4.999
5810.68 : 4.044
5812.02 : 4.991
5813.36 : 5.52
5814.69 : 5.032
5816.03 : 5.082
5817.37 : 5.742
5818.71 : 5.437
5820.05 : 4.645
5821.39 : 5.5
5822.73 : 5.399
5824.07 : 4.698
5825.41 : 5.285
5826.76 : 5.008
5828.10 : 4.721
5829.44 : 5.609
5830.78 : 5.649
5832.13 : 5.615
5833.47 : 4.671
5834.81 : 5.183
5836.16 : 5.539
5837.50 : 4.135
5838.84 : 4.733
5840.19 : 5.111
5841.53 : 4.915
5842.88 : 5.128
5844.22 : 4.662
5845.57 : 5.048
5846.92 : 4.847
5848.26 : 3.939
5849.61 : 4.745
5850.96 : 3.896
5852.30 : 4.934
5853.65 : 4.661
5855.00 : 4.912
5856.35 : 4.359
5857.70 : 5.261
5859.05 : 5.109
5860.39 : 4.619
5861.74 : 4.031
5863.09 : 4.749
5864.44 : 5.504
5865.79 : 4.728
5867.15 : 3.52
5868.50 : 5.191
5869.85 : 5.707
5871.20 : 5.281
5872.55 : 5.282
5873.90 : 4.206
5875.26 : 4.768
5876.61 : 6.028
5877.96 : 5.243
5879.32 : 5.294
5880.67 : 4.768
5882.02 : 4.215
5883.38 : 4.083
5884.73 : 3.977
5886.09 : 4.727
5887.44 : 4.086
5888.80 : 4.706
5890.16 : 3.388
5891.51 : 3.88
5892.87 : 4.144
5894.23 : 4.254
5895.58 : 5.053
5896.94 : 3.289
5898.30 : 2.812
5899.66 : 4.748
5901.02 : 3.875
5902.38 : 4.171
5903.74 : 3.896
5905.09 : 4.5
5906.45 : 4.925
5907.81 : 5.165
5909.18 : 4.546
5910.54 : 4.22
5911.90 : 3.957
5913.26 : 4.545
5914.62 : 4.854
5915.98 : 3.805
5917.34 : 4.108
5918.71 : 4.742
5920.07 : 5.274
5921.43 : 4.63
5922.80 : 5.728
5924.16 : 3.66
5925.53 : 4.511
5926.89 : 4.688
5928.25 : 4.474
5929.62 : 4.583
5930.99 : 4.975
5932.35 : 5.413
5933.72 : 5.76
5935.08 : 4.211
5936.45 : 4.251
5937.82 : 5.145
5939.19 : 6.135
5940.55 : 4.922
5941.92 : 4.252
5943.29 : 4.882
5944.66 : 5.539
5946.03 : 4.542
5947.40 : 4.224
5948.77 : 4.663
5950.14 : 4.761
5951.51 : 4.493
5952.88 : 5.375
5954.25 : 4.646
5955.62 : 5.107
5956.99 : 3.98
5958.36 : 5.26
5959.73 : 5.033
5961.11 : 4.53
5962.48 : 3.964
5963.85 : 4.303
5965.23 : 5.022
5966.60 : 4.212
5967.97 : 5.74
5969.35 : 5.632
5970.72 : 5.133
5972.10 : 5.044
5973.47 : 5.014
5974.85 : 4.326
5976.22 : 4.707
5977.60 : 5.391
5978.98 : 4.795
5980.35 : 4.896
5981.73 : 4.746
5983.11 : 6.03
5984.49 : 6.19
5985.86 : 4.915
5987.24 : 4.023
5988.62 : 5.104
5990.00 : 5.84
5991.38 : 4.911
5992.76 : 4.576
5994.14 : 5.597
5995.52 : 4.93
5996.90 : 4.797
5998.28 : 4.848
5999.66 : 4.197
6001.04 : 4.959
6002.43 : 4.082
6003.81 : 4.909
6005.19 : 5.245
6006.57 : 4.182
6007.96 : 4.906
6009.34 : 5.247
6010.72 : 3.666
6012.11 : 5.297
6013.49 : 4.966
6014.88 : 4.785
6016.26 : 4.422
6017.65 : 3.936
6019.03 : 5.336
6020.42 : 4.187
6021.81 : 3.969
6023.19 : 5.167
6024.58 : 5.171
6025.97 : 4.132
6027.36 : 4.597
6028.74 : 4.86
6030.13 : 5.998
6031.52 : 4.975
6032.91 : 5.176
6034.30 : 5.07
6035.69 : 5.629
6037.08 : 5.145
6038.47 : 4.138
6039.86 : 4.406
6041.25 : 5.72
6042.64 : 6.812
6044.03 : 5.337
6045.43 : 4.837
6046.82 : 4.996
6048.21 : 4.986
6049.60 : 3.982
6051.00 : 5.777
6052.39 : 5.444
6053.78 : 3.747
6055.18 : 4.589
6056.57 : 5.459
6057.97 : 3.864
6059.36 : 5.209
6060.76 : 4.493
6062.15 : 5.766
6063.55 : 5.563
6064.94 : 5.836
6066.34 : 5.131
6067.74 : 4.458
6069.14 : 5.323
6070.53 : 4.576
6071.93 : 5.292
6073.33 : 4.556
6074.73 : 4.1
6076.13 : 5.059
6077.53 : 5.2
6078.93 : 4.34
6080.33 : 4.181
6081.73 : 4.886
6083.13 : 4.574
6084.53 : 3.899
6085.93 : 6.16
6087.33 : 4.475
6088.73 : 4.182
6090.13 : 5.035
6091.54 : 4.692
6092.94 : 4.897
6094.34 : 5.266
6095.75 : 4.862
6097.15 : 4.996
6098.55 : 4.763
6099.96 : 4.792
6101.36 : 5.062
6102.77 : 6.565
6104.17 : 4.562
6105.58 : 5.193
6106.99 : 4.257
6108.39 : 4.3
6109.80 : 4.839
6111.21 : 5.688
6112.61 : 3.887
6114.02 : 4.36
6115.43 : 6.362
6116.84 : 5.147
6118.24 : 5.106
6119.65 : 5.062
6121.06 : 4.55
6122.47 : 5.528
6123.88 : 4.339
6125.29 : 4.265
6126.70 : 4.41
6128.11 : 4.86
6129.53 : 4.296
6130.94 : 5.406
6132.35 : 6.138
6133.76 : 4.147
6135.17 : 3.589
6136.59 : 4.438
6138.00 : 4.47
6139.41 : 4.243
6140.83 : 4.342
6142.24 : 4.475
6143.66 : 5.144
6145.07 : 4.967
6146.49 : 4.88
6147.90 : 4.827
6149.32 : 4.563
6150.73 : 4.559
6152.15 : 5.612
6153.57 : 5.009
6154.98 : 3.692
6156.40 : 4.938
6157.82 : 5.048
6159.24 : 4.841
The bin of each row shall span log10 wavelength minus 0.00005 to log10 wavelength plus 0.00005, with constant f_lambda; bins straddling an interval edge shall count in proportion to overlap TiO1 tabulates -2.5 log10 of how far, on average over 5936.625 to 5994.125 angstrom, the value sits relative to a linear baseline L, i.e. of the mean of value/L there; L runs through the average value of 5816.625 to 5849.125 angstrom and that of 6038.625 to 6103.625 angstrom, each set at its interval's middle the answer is 0.014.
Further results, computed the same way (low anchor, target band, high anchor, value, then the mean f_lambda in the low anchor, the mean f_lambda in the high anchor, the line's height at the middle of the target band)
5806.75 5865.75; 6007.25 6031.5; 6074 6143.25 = 0.02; 4.94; 4.78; 4.83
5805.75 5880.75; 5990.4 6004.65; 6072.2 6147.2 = 0.01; 4.96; 4.79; 4.86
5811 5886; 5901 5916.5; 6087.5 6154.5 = 0.12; 4.92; 4.82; 4.9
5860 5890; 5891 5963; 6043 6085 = 0.04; 4.74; 4.87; 4.77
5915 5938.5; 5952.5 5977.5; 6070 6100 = -0.03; 4.7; 4.76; 4.72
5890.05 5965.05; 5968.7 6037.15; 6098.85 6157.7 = -0.06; 4.57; 4.8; 4.66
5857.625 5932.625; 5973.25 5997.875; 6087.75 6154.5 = -0.08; 4.56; 4.82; 4.66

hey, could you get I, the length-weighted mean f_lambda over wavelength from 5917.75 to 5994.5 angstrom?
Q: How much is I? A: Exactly 4.9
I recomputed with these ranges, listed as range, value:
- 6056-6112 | 4.91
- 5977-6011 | 4.93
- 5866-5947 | 4.6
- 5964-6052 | 4.94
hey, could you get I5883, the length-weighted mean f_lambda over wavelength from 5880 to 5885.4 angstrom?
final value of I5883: 4.26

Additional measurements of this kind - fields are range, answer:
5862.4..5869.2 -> 4.74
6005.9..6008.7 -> 4.55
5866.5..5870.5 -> 4.81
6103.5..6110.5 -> 4.63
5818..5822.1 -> 5.2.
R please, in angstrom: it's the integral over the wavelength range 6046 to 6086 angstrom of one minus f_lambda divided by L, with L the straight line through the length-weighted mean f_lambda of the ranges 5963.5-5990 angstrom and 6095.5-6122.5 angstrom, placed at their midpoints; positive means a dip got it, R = 1.2 angstrom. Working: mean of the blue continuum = 5.04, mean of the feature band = 4.86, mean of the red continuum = 4.98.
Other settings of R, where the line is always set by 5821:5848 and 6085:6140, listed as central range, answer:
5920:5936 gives 0.6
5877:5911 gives 4.6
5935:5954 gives 0.5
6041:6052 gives -0.9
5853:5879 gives 0.6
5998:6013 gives 0.7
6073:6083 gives 0.5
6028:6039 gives -0.5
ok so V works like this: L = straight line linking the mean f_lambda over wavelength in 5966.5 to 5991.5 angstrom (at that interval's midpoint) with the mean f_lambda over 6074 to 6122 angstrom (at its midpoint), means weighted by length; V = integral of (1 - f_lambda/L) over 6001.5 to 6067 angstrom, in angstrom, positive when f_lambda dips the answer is 1.0 angstrom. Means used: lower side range 5.11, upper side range 4.87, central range 4.92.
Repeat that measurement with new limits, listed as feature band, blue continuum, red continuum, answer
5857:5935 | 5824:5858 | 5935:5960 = 4.33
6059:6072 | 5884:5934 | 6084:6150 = -1.21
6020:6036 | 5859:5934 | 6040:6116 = -0.22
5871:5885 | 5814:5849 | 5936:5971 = 0.36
